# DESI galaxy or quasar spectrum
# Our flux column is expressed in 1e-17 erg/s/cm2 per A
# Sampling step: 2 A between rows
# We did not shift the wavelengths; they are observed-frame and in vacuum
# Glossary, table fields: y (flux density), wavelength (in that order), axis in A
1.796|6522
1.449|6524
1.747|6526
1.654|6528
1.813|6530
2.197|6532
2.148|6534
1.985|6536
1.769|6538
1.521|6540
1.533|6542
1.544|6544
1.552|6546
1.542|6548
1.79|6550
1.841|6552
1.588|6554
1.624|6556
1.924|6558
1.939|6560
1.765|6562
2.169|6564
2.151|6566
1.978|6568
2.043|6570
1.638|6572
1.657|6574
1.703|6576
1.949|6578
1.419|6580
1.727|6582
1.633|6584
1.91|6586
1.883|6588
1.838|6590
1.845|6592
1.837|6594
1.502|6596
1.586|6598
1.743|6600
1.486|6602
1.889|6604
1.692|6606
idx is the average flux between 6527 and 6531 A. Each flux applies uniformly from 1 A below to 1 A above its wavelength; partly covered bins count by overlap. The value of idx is 1.73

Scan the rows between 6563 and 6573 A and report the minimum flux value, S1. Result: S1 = 1.638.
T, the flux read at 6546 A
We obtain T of 1.552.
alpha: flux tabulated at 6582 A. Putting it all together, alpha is 1.727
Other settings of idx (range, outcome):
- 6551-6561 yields 1.78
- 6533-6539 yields 1.97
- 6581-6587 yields 1.76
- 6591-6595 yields 1.84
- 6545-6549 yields 1.55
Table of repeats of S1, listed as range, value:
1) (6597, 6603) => 1.486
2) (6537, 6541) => 1.521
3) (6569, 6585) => 1.419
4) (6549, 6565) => 1.588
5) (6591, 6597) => 1.502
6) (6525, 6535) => 1.654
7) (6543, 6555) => 1.542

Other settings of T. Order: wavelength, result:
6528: 1.654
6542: 1.533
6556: 1.624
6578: 1.949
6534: 2.148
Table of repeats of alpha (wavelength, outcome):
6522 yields 1.796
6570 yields 2.043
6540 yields 1.521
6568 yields 1.978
